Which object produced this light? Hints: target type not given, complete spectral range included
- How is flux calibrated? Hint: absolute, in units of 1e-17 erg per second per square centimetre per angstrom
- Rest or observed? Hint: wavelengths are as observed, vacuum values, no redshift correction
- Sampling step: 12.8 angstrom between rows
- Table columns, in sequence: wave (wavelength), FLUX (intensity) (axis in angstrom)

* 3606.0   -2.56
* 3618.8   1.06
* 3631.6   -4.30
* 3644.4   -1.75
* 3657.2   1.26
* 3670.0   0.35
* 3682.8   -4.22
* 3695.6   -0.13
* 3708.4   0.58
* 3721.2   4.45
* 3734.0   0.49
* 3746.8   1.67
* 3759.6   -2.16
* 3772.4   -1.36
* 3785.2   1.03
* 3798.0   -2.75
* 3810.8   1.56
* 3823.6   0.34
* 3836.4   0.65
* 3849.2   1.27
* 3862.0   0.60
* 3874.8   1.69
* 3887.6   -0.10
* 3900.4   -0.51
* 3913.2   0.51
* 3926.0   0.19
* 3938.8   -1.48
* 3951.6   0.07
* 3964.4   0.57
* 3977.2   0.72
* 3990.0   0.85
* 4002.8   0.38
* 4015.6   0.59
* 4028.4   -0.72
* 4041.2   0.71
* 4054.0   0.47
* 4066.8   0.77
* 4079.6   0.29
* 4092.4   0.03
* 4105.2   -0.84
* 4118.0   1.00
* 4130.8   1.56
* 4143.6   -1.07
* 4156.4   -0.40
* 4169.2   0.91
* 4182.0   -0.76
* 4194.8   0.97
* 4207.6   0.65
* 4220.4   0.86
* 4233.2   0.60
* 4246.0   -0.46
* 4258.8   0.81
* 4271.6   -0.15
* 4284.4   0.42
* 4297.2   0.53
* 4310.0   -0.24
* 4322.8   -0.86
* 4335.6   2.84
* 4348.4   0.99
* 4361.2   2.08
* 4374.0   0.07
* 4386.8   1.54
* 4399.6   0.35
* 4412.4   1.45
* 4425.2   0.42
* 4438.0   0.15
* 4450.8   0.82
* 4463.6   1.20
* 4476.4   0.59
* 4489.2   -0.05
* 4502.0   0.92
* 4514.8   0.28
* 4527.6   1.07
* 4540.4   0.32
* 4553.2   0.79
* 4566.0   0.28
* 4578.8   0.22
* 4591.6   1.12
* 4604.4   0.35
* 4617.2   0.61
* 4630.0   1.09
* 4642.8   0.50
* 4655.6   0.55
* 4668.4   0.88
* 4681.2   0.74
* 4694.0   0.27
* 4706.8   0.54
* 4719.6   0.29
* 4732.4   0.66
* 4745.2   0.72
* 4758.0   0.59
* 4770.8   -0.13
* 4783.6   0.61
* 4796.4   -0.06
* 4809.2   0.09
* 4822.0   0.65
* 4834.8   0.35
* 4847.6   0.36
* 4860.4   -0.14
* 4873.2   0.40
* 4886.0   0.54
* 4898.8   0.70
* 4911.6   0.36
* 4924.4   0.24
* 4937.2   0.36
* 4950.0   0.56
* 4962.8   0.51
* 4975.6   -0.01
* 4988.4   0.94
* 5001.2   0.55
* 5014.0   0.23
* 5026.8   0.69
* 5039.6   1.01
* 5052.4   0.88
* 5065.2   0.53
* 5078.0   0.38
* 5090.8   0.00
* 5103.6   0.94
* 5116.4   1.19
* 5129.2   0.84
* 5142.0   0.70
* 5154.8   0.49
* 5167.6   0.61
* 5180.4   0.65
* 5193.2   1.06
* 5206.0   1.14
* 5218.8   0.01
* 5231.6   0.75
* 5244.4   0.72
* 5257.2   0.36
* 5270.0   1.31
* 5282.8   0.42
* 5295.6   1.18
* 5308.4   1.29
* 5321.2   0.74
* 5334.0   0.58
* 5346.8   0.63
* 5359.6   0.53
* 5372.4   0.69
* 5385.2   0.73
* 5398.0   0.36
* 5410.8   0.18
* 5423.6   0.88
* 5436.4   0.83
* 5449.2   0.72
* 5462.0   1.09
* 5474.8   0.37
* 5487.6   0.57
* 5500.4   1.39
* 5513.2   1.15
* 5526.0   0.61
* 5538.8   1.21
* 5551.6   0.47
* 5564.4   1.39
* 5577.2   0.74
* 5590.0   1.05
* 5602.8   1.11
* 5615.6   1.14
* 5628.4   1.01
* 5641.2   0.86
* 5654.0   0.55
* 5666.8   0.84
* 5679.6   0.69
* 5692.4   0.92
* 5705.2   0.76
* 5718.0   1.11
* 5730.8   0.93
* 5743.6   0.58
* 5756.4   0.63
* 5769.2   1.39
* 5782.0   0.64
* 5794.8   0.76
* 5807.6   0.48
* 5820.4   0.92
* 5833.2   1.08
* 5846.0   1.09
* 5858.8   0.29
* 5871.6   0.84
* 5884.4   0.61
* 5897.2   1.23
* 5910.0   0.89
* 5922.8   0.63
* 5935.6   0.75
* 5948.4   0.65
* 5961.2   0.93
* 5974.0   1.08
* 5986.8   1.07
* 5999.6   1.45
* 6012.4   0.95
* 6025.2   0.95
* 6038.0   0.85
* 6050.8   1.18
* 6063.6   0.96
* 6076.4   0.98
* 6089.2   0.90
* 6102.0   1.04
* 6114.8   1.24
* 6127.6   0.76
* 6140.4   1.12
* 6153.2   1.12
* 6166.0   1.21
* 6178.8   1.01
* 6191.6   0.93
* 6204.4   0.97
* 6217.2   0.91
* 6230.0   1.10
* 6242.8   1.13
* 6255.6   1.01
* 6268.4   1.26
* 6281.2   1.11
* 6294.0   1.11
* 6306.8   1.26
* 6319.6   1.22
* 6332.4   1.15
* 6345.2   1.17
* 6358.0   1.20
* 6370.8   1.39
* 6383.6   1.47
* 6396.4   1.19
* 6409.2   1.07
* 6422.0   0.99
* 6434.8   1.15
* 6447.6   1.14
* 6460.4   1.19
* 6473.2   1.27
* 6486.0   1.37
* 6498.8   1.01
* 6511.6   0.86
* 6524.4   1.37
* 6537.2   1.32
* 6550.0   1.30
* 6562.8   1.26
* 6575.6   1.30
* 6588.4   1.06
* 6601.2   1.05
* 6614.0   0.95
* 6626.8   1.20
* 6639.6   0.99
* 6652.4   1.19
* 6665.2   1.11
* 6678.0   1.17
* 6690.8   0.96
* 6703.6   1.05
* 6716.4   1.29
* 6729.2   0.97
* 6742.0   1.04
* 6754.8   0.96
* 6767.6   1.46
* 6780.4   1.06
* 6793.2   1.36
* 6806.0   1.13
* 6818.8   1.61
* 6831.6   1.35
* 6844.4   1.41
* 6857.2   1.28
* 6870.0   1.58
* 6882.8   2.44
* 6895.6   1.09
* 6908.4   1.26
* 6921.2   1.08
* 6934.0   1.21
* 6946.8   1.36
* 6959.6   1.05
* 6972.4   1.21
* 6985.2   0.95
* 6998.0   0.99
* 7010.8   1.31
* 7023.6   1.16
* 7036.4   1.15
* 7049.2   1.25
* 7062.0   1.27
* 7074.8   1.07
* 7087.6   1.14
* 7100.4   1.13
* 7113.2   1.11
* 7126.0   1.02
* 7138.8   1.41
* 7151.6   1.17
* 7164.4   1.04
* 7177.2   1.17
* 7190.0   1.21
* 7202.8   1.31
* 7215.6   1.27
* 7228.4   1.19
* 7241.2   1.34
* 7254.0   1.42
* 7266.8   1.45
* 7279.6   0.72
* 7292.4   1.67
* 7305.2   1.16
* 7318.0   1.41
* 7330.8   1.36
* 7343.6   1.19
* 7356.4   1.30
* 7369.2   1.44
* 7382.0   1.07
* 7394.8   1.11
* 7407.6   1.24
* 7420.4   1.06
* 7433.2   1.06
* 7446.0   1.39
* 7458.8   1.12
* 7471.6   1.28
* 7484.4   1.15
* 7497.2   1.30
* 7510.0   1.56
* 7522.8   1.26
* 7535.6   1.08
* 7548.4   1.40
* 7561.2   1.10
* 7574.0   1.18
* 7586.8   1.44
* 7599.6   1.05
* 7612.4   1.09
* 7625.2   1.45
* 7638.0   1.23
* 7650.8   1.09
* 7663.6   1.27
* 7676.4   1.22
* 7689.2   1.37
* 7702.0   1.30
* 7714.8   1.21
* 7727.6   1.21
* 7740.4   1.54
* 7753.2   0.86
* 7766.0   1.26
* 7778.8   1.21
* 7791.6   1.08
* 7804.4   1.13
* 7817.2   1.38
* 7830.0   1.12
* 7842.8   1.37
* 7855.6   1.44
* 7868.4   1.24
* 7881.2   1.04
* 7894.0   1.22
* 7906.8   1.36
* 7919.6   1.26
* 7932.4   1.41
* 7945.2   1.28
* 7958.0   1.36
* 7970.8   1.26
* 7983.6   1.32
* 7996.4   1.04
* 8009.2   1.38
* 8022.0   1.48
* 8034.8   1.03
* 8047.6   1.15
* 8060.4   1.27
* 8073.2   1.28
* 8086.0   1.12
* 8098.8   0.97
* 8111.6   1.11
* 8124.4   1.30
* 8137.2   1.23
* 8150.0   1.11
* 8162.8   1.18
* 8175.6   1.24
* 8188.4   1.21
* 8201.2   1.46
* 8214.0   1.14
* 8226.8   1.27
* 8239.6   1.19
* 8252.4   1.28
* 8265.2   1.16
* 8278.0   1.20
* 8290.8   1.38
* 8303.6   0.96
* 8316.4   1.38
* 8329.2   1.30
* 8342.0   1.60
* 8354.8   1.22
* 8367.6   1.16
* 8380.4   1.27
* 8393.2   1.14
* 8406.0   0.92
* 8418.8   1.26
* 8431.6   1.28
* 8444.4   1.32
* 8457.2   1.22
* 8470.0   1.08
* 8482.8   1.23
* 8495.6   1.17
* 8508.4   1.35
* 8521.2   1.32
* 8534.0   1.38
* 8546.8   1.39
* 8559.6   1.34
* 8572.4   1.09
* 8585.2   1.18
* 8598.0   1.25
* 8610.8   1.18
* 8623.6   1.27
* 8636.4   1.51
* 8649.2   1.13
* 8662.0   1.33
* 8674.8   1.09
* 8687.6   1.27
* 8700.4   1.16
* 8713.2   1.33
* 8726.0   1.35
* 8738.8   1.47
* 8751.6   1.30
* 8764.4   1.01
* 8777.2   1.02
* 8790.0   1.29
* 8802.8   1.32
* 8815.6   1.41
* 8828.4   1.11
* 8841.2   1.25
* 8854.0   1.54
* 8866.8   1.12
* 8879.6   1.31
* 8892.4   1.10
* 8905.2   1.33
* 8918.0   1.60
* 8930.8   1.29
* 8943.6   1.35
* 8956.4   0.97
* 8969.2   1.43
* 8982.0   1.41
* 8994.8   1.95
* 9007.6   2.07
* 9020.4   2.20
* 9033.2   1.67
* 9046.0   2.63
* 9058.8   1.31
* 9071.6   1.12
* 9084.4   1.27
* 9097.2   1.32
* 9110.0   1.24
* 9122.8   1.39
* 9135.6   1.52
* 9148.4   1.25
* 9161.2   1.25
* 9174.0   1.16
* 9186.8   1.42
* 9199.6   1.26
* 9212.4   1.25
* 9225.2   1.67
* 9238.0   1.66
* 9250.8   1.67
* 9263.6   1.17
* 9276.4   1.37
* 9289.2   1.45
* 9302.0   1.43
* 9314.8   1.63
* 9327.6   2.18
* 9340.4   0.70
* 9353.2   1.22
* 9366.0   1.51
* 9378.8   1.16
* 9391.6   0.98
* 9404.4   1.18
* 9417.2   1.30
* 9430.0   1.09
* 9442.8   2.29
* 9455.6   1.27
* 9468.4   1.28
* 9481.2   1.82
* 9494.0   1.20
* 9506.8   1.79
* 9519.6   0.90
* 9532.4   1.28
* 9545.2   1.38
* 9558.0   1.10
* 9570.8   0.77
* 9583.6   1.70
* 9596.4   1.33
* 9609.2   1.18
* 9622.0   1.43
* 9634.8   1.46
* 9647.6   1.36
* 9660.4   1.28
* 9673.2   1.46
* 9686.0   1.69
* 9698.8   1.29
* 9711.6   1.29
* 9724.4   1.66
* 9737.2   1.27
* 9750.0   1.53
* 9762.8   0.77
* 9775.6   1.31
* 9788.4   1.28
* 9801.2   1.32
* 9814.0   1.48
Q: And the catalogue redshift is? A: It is 0.37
